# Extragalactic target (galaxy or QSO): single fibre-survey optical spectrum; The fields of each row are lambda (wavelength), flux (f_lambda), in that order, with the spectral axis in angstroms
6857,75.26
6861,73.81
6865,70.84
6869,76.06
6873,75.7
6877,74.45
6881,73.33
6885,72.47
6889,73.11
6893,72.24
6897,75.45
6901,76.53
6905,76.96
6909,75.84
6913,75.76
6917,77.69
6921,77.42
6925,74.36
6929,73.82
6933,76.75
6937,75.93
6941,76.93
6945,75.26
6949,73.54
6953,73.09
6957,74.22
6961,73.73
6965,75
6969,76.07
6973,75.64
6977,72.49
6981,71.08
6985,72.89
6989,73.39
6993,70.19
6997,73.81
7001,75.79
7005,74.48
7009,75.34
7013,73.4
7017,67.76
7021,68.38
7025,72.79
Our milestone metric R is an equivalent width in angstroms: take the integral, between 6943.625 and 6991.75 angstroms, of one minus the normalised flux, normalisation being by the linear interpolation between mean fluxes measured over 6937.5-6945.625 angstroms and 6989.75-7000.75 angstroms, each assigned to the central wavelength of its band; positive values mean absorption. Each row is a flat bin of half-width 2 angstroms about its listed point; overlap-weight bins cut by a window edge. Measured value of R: 0.5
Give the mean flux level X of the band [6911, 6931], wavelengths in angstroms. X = 75.8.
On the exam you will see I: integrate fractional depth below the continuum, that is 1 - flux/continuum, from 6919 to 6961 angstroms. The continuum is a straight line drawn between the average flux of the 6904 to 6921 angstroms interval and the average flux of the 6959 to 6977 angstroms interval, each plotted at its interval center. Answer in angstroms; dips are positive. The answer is 0.4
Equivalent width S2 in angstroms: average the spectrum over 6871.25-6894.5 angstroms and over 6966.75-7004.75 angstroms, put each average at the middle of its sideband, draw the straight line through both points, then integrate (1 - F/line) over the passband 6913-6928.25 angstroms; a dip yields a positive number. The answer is -0.5 angstroms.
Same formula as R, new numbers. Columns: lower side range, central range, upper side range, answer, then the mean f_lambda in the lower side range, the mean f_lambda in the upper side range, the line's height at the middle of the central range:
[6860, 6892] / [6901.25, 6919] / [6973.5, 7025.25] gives -0.78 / 73.7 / 72.5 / 73.4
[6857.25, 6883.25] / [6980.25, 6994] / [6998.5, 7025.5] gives 0.14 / 74.1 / 72.6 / 72.8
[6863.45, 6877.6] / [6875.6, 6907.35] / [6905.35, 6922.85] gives 0.48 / 74.4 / 76.7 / 75.5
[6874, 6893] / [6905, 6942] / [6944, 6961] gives -1.21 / 73.3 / 73.9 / 73.7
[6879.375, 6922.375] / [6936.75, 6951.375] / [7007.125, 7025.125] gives -0.31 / 75.1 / 71.4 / 73.7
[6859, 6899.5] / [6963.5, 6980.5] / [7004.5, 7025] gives -0.48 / 73.8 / 71.8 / 72.4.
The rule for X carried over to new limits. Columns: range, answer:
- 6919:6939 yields 75.7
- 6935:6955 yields 75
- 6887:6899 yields 73.6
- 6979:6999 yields 72.3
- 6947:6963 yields 73.6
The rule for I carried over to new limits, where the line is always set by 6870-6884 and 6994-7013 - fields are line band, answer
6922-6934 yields -0.1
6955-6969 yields 0.0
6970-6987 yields 0.3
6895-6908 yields -0.3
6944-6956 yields 0.1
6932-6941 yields -0.2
